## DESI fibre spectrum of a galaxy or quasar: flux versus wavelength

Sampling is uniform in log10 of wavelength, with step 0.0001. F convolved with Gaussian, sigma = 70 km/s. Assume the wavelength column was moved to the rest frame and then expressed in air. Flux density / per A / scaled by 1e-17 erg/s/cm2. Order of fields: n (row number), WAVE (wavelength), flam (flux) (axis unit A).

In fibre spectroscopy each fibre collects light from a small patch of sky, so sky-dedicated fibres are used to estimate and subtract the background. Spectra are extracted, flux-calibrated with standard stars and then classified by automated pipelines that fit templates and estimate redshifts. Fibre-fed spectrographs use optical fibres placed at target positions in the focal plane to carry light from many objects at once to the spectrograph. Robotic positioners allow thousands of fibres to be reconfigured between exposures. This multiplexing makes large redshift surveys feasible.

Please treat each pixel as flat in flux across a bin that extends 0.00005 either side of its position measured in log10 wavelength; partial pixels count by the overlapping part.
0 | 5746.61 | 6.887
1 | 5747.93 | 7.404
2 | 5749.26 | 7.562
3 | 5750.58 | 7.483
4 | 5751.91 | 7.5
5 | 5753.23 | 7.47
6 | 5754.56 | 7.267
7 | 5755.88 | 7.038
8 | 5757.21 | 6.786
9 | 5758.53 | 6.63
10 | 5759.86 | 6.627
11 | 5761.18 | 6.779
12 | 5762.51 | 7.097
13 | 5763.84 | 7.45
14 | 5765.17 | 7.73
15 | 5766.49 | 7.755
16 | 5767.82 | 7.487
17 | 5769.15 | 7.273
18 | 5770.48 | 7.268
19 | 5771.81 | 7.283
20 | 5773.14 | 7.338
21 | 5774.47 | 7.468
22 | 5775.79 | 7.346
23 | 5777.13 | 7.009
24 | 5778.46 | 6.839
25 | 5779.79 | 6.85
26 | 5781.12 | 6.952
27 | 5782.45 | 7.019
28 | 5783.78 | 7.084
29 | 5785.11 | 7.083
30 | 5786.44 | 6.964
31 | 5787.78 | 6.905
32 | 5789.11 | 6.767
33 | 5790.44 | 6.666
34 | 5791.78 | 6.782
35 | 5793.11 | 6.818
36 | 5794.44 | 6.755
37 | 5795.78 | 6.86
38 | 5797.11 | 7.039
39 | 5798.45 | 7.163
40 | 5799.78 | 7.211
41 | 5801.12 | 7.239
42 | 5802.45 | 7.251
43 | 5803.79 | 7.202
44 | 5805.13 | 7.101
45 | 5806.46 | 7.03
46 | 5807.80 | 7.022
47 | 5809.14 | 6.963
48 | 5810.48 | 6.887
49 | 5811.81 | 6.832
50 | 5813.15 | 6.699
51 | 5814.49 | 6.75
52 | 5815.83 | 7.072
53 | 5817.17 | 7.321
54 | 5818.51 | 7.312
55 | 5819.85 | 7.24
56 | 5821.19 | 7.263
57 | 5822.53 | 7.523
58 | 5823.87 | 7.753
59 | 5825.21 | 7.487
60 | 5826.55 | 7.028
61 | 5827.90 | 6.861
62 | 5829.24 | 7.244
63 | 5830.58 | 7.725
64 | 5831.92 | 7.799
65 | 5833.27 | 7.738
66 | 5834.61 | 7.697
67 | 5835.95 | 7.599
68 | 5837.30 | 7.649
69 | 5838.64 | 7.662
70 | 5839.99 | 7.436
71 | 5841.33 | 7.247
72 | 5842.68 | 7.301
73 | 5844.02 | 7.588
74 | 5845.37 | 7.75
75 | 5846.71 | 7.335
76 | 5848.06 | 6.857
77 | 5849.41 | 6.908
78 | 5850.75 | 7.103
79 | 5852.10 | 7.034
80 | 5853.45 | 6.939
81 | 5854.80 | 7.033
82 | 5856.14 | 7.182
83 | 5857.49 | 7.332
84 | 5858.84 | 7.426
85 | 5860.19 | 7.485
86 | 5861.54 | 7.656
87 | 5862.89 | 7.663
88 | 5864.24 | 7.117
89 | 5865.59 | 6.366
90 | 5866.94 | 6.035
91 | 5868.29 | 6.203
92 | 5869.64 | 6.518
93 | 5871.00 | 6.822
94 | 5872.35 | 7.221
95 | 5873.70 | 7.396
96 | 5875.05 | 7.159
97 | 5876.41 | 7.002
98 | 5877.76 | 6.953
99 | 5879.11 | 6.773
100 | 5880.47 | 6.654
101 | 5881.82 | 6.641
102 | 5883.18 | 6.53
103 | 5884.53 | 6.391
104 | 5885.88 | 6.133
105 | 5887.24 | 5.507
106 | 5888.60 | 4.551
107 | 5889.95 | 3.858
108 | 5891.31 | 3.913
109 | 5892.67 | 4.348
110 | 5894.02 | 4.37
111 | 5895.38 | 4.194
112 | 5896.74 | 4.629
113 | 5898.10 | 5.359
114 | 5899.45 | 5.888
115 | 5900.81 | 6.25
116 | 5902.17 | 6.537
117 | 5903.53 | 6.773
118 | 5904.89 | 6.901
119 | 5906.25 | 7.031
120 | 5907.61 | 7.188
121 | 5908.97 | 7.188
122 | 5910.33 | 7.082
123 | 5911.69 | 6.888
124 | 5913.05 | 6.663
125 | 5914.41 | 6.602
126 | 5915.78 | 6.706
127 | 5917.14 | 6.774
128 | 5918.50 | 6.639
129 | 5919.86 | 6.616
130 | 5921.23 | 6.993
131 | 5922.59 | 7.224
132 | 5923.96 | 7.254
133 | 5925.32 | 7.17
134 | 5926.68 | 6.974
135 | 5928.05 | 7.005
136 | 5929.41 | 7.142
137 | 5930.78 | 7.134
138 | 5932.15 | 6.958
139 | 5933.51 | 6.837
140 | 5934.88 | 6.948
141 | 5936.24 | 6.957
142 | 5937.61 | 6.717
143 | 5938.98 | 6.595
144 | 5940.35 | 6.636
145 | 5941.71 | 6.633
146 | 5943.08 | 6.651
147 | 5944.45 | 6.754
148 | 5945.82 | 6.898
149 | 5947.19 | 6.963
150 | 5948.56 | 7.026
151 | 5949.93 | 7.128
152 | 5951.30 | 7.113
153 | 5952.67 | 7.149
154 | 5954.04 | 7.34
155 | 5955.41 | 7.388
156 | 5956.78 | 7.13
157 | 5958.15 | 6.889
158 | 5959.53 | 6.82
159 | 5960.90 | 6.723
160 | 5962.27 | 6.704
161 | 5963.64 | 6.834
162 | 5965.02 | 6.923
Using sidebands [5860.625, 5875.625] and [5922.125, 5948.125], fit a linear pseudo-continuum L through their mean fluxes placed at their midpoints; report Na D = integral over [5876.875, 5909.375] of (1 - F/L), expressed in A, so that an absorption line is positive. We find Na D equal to 5.0 A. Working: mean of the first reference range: 6.93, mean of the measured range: 5.85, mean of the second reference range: 6.92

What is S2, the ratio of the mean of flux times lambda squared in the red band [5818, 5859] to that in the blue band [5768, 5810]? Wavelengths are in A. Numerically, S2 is 1.06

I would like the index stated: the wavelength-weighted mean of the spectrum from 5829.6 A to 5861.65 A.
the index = 7.39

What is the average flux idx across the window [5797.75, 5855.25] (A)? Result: 7.25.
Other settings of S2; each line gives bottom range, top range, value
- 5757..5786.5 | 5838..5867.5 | 1.04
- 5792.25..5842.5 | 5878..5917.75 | 0.86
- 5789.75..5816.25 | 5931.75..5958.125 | 1.05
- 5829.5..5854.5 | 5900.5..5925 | 0.95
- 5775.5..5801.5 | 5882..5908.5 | 0.84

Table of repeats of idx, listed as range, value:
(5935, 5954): 6.88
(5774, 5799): 6.96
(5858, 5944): 6.52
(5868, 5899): 5.87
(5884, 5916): 5.86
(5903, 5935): 6.95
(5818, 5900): 6.74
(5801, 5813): 7.04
